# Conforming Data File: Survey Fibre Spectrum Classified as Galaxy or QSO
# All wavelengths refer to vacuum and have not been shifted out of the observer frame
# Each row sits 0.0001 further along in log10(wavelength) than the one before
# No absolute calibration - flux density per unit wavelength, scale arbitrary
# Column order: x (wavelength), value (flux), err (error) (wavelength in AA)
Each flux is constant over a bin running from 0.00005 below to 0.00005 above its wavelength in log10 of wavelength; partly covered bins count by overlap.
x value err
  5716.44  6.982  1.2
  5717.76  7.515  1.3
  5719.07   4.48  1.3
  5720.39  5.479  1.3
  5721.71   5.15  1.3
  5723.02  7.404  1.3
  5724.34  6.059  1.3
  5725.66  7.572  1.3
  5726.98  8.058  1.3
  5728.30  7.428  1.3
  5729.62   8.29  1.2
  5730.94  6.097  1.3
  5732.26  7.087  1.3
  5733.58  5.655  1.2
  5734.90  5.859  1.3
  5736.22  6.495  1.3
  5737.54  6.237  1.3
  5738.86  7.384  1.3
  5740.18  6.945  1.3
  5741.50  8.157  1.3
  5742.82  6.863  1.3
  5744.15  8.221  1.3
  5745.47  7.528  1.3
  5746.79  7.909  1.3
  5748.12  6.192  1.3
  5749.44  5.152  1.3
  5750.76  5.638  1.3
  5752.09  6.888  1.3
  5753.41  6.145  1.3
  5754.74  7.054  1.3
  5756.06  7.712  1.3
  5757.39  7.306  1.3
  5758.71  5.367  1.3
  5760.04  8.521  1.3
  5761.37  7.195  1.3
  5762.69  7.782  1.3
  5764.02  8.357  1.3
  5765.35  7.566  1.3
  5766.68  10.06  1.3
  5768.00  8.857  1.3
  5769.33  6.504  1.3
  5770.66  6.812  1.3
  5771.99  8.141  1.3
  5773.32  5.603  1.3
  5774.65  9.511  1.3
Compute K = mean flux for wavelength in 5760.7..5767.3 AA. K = 8.17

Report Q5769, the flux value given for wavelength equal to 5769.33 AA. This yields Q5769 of 6.504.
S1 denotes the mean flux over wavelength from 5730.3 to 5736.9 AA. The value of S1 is 6.24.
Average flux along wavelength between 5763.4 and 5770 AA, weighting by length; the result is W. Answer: 8.27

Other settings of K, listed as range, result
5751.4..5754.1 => 6.5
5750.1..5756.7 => 6.69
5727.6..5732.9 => 7.23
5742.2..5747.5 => 7.61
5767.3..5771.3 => 7.43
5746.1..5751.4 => 6.24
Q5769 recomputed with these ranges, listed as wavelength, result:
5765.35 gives 7.566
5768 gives 8.857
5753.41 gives 6.145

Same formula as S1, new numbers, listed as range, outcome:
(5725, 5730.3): 7.82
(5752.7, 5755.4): 6.61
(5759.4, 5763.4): 7.83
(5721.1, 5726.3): 6.56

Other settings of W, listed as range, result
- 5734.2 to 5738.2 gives 6.2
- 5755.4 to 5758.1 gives 7.48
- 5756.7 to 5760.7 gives 7.06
